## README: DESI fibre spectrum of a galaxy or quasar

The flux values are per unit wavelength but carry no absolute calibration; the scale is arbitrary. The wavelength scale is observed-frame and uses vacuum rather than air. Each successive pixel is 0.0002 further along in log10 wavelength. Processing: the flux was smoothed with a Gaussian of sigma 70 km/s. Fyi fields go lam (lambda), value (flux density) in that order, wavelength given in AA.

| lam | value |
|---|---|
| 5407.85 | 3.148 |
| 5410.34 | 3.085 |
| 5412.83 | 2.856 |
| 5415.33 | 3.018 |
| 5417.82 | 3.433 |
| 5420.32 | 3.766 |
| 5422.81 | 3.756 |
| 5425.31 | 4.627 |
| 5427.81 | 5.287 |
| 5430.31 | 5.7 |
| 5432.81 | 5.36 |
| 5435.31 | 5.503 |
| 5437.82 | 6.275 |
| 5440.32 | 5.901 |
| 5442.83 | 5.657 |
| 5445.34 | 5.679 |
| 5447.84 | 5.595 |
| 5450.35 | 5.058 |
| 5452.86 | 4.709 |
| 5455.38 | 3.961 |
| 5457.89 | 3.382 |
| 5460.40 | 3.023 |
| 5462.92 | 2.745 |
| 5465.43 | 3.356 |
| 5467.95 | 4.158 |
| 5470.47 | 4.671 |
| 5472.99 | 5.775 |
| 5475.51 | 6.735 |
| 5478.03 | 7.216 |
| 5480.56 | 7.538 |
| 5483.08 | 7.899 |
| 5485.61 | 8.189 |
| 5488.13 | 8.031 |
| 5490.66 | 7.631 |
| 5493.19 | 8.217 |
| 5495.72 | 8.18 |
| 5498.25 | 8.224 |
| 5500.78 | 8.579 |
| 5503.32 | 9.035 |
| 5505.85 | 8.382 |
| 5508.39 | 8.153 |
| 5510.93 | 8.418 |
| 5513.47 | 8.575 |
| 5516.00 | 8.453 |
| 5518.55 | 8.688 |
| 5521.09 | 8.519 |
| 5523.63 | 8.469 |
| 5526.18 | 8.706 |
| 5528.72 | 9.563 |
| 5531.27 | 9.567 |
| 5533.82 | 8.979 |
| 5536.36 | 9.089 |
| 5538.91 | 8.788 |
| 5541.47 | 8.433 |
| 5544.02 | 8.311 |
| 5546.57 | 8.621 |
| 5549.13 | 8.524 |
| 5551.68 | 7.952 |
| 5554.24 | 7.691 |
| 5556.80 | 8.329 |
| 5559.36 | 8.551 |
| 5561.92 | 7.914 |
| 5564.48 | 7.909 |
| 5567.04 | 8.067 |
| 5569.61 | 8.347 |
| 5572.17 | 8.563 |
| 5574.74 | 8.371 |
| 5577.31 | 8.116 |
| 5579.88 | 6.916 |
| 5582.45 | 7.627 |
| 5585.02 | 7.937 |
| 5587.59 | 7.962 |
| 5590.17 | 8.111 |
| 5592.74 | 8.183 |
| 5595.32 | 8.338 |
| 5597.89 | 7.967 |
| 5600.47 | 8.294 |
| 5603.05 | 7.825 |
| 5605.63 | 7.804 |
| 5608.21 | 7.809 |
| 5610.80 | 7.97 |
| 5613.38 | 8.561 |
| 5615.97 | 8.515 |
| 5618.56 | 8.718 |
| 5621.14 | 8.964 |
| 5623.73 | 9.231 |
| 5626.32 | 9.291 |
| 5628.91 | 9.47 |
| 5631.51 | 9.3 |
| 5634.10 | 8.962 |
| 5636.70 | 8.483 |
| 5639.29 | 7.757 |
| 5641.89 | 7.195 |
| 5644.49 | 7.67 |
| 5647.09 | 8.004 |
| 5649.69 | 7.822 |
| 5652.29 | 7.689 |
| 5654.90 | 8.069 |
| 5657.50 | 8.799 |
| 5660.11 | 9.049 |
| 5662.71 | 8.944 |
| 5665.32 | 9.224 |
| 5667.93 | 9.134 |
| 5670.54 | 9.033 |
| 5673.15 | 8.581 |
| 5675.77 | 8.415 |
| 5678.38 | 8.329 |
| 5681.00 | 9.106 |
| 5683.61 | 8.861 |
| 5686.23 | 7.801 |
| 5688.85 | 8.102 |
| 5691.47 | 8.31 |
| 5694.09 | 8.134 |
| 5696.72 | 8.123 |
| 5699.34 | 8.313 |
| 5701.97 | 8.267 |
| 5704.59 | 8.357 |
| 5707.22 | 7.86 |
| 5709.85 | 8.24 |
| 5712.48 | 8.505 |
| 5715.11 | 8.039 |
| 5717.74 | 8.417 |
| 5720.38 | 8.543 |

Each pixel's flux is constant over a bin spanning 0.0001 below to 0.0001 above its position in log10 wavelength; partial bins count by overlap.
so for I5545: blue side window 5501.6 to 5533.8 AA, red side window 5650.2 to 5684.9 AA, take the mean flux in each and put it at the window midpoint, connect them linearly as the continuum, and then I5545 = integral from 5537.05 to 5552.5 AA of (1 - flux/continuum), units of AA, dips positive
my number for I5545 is 0.4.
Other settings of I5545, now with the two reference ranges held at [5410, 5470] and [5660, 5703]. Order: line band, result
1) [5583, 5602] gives -2.8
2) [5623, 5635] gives -2.5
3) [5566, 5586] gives -3.7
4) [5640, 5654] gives 0.5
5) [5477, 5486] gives -4.4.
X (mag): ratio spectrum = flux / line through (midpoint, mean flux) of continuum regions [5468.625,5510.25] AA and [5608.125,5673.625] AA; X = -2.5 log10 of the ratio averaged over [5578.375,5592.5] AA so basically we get 0.06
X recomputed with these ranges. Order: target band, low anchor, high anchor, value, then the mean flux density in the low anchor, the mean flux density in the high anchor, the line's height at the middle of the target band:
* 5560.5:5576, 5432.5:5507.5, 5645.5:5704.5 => -0.13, 6.18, 8.45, 7.27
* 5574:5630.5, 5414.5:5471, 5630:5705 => -0.14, 4.56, 8.41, 7.29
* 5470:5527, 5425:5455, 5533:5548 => -0.09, 5.43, 8.69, 7.33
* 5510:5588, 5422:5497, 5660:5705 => -0.23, 5.68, 8.55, 6.83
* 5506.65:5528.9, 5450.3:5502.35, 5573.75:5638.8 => -0.25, 6.11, 8.34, 6.82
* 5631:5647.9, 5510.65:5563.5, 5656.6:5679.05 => 0.08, 8.58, 8.85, 8.79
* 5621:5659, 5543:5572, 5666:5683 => 0.02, 8.22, 8.79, 8.62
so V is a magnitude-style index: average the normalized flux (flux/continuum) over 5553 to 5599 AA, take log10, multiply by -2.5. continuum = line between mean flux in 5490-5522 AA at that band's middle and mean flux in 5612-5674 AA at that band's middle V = 0.059 mag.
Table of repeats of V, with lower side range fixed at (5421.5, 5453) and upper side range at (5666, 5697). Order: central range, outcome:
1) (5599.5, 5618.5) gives -0.08 mag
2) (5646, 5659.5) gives 0.00 mag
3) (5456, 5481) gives 0.21 mag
